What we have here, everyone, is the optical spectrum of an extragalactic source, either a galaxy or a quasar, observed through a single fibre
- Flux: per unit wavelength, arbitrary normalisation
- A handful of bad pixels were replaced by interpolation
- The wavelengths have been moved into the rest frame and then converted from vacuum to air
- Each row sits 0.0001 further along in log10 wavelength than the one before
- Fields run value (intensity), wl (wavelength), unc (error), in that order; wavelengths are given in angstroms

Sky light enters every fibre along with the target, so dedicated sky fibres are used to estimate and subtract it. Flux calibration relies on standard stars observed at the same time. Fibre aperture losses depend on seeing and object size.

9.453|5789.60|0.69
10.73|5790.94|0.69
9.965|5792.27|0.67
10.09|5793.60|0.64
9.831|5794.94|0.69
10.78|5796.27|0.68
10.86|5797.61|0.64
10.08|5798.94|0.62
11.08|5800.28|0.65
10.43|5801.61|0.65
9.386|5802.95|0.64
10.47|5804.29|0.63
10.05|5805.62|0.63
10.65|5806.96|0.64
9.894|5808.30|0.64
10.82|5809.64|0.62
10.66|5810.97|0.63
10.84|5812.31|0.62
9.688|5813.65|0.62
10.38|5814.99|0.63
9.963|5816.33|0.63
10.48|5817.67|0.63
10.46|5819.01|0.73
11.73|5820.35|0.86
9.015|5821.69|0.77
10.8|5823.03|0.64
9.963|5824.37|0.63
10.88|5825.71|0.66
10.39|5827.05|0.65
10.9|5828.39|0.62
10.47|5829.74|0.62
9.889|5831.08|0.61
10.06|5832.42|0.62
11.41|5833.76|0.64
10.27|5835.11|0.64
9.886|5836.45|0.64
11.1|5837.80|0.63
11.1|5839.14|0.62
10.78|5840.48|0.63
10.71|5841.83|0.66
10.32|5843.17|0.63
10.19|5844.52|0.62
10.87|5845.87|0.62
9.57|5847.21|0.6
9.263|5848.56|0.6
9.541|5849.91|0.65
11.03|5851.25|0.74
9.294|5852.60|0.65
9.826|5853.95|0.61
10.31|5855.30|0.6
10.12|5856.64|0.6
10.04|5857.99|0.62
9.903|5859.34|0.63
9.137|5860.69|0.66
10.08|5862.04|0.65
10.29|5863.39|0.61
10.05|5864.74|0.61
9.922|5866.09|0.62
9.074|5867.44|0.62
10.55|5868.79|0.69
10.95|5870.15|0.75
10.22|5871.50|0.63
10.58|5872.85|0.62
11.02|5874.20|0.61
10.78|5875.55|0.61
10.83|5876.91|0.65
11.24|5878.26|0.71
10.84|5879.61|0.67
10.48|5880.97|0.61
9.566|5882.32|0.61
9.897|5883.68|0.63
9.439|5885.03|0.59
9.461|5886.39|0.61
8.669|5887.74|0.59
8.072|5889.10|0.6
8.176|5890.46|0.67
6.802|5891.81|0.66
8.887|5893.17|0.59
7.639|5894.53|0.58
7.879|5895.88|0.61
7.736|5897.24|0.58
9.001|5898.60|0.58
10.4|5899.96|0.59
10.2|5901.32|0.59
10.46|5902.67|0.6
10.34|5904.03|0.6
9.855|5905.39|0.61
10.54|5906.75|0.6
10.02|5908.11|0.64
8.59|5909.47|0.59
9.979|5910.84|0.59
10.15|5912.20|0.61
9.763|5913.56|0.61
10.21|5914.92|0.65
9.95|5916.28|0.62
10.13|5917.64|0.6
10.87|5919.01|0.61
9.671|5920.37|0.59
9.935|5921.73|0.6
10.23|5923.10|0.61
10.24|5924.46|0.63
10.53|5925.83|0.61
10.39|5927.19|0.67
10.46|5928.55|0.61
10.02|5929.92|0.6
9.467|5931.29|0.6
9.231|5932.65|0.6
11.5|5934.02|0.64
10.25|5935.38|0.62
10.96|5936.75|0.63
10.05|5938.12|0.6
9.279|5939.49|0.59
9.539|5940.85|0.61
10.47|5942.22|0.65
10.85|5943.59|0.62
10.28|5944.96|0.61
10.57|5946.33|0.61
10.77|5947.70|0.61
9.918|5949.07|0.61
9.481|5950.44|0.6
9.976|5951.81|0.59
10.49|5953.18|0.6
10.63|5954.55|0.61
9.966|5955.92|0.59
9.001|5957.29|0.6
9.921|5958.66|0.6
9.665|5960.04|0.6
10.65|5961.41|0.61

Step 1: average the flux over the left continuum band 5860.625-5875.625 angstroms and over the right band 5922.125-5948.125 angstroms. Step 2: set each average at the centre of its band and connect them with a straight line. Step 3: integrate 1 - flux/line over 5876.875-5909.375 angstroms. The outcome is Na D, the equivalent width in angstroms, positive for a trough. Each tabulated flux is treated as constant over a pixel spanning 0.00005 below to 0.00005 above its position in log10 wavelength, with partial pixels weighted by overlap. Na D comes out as 2.7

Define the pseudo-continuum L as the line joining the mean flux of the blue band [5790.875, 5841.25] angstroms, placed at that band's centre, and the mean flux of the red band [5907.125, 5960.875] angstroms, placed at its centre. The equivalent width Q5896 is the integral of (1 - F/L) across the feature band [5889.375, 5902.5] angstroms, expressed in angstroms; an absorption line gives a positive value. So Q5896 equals 2.1 angstroms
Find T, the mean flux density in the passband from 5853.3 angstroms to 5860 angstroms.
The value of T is 10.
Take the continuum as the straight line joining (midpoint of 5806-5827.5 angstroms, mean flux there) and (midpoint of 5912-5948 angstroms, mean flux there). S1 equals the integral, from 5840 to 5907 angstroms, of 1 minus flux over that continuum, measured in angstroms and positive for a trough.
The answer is 3.3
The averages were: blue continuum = 10.4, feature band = 9.81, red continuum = 10.2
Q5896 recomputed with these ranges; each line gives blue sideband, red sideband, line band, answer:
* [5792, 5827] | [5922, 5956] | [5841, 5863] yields 0.63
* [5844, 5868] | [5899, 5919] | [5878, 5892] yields 0.88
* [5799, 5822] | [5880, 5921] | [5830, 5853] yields -0.64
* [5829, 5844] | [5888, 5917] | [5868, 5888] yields -1.21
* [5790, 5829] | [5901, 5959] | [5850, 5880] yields 0.01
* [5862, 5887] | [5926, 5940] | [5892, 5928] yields 1.78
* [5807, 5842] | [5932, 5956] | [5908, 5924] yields 0.52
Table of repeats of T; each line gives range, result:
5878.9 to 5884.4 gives 10.2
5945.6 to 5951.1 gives 10.2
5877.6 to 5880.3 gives 11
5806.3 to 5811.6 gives 10.5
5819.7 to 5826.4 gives 10.5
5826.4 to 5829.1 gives 10.6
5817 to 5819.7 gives 10.5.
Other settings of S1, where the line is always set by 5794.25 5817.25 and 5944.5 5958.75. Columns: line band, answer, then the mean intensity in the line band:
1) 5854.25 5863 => 0.27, 9.94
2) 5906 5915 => 0.26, 9.87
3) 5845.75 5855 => 0.36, 9.87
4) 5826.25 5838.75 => -0.25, 10.5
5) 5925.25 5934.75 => -0.08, 10.2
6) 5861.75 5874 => 0.01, 10.2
